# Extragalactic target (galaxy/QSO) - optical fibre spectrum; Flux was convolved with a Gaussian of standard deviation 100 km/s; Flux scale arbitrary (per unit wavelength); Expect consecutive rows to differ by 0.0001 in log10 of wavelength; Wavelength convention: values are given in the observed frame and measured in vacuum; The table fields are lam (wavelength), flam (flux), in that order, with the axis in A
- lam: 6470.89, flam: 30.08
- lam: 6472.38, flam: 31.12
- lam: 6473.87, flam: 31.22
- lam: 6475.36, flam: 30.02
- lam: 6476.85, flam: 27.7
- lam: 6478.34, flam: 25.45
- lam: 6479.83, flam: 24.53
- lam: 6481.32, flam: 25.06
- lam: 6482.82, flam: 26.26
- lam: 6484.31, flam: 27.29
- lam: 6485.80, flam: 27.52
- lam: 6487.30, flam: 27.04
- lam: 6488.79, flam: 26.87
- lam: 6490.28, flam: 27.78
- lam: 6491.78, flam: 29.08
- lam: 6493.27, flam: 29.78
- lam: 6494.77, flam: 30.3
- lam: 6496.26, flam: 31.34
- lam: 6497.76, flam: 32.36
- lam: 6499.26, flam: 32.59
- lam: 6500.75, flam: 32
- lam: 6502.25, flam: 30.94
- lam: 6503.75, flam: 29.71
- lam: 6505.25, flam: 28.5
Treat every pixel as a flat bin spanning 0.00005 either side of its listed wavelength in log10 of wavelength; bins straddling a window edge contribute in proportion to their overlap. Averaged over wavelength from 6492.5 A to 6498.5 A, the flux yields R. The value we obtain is 30.9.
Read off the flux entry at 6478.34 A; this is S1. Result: 25.45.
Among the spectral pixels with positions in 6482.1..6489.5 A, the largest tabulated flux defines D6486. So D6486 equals 27.52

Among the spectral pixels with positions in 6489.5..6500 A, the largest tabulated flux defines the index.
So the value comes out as 32.59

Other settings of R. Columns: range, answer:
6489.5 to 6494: 28.9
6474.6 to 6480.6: 27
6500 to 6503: 31.5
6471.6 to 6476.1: 30.8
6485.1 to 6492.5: 27.6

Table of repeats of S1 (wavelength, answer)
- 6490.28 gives 27.78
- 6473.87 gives 31.22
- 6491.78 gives 29.08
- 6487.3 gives 27.04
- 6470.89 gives 30.08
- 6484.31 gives 27.29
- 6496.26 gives 31.34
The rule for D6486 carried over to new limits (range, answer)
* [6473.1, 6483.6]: 31.22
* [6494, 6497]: 31.34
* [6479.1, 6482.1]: 25.06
